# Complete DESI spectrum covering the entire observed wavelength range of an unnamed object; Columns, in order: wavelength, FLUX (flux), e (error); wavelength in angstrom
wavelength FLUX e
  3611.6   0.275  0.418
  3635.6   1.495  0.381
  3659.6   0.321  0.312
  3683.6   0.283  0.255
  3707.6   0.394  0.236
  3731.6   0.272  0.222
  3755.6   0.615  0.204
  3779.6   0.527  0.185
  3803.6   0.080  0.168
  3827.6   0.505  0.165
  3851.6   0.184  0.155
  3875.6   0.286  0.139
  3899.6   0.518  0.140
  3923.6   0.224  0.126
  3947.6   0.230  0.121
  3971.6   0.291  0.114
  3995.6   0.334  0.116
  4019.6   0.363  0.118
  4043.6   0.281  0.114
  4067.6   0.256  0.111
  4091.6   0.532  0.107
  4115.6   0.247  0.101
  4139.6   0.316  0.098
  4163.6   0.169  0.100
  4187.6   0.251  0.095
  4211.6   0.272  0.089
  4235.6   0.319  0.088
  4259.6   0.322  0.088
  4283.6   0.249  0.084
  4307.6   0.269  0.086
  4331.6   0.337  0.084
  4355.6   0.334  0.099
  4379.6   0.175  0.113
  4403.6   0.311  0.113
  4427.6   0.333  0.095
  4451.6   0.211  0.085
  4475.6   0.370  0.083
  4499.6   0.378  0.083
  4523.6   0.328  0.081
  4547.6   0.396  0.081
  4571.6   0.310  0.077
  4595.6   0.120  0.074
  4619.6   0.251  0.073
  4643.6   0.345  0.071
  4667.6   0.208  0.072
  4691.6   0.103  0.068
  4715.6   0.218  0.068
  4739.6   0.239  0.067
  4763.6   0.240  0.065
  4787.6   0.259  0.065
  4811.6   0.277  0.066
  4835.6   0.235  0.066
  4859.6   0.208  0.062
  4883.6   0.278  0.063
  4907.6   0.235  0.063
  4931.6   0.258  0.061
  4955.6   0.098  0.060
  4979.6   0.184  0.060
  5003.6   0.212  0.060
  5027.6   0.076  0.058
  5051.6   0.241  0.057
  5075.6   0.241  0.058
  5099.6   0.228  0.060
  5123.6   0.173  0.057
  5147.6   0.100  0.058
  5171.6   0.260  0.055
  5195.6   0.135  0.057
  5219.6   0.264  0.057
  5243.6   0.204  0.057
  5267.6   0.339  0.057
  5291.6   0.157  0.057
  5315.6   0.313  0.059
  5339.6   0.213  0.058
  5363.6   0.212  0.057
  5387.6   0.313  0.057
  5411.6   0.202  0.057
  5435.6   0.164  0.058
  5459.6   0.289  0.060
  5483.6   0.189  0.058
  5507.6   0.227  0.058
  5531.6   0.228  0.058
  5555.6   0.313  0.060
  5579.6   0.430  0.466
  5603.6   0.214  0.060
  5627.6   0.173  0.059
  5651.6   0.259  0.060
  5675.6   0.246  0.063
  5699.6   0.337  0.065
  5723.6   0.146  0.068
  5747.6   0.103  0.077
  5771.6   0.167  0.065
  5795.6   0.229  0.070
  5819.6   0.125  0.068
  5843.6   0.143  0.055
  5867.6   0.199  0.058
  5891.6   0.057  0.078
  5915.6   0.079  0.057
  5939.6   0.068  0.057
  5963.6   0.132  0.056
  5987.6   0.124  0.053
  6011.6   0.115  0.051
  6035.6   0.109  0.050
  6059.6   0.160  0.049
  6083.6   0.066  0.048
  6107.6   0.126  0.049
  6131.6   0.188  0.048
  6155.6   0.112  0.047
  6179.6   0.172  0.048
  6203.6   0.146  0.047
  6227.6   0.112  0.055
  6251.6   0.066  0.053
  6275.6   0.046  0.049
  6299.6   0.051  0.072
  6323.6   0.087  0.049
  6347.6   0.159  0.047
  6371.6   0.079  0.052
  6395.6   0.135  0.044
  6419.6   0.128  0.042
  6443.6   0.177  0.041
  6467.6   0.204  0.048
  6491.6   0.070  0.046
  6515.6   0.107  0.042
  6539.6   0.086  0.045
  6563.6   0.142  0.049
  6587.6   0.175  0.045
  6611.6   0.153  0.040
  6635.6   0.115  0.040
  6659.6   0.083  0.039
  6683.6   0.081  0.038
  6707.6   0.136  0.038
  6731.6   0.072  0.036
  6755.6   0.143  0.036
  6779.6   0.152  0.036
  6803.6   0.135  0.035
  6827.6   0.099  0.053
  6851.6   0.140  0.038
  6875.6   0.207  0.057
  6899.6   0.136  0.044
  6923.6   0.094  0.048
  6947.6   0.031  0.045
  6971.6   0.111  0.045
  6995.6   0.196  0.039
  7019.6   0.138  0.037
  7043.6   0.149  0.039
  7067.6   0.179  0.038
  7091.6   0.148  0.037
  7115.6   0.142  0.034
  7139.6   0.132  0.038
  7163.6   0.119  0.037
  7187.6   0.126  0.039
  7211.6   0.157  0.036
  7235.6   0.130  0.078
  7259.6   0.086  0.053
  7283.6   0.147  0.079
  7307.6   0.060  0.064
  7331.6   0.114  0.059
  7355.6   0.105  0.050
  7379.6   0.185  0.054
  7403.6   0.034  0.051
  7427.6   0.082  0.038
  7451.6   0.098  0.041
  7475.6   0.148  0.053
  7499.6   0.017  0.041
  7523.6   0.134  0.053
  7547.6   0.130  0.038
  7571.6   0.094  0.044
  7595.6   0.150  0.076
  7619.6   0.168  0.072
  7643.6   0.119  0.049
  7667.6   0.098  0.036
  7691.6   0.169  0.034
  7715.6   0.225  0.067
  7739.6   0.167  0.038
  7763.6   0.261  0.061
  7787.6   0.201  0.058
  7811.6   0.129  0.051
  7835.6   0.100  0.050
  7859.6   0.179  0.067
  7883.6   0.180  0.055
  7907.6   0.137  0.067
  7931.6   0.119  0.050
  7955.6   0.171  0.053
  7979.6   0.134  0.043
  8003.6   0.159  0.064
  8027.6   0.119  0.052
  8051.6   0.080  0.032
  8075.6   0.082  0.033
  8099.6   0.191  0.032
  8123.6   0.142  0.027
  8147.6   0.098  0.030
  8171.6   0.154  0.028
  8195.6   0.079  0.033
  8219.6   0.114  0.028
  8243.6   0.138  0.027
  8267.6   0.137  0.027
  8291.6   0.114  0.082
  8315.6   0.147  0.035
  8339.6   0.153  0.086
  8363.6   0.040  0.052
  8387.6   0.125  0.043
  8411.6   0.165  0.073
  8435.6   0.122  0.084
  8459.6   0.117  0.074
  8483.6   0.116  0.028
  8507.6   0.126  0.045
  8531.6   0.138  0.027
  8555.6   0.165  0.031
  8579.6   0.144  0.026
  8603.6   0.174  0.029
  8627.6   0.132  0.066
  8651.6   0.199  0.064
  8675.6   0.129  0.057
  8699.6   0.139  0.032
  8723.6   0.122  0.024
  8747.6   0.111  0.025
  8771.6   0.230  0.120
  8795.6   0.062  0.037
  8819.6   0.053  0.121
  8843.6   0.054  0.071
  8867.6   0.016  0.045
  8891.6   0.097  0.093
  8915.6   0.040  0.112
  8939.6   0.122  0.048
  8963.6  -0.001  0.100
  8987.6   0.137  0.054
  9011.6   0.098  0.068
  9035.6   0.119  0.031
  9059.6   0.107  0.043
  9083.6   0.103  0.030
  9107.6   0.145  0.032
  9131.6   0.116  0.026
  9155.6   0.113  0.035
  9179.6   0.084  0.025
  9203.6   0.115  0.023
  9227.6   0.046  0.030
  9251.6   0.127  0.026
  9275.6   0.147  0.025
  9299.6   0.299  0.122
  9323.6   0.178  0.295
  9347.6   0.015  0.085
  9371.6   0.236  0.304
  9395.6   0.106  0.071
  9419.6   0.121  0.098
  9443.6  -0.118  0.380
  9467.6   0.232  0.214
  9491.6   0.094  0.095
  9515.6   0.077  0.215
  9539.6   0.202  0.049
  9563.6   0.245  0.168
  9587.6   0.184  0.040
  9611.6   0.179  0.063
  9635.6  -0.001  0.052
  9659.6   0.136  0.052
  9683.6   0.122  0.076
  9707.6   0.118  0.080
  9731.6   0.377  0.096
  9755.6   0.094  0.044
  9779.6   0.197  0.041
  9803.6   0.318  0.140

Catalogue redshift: 1.609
